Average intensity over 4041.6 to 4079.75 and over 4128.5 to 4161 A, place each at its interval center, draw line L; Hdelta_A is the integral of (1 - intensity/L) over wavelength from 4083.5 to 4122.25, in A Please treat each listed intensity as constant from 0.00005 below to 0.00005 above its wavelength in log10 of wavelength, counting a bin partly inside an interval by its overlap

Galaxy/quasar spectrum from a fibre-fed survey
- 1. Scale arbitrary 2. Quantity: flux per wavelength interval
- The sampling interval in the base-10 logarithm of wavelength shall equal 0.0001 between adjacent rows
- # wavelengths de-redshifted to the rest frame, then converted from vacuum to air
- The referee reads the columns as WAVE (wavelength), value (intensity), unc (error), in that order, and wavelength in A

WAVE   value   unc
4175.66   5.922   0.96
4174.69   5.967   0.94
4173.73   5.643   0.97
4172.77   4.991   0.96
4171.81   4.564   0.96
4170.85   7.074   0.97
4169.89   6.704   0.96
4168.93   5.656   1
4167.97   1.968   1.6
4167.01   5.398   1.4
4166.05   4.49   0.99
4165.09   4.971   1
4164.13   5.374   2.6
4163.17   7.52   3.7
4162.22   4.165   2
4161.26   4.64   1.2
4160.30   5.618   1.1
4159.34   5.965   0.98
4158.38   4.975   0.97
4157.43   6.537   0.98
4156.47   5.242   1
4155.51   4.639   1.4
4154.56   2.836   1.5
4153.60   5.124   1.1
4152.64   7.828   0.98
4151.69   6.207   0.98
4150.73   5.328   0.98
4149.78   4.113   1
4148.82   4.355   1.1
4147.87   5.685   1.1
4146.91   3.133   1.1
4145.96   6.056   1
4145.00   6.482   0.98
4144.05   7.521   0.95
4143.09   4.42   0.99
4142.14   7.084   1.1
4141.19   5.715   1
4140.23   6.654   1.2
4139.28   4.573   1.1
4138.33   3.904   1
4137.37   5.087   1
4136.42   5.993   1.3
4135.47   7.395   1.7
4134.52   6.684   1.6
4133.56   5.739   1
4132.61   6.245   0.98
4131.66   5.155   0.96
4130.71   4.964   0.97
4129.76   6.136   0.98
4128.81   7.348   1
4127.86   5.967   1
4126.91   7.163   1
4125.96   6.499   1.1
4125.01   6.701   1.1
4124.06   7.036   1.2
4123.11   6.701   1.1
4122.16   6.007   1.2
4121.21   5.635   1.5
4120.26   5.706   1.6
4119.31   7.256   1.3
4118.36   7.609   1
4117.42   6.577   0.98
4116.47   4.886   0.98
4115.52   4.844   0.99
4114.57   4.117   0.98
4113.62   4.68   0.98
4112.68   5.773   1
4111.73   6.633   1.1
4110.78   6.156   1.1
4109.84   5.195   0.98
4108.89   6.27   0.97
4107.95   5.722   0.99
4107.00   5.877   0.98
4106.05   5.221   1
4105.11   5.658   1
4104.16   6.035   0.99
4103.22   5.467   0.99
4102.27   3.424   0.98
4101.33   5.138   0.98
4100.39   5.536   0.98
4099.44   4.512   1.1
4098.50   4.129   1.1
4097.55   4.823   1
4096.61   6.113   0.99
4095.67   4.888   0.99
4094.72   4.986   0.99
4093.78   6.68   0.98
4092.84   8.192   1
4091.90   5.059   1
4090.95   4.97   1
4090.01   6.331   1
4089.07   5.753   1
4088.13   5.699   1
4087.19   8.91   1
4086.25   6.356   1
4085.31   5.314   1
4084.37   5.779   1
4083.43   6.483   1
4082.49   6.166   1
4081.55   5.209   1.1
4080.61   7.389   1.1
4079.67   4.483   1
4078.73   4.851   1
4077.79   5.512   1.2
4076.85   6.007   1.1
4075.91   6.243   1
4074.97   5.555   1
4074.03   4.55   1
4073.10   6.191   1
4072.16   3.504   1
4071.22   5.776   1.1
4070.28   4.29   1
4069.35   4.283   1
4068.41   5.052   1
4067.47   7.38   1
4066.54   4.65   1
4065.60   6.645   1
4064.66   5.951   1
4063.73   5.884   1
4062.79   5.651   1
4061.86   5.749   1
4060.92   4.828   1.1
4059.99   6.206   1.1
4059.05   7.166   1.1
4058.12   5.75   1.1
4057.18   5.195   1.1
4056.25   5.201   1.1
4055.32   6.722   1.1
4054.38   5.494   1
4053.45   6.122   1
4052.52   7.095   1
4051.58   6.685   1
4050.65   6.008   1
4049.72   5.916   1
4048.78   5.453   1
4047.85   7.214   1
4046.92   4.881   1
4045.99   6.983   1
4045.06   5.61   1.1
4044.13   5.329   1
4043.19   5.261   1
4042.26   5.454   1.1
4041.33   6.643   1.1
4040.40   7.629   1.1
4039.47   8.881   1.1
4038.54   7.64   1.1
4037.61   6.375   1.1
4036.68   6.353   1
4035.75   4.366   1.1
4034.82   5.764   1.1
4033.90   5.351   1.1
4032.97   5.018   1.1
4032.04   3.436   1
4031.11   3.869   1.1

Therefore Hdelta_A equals -0.5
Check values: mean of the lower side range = 5.69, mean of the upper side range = 5.59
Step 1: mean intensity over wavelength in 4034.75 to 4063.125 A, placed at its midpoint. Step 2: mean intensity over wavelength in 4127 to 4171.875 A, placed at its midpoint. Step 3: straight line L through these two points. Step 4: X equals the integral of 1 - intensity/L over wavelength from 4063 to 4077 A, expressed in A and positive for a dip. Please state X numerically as 1.3 A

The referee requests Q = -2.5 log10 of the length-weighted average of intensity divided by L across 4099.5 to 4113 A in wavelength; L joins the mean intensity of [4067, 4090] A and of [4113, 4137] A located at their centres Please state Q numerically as 0.08 mag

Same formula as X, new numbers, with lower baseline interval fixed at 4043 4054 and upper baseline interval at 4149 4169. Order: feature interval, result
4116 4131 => -2.66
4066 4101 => 0.96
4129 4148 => -1.56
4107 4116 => 0.06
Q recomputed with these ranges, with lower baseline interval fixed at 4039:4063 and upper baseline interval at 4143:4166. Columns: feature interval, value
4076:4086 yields 0.028 mag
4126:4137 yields -0.133 mag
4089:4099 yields 0.036 mag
